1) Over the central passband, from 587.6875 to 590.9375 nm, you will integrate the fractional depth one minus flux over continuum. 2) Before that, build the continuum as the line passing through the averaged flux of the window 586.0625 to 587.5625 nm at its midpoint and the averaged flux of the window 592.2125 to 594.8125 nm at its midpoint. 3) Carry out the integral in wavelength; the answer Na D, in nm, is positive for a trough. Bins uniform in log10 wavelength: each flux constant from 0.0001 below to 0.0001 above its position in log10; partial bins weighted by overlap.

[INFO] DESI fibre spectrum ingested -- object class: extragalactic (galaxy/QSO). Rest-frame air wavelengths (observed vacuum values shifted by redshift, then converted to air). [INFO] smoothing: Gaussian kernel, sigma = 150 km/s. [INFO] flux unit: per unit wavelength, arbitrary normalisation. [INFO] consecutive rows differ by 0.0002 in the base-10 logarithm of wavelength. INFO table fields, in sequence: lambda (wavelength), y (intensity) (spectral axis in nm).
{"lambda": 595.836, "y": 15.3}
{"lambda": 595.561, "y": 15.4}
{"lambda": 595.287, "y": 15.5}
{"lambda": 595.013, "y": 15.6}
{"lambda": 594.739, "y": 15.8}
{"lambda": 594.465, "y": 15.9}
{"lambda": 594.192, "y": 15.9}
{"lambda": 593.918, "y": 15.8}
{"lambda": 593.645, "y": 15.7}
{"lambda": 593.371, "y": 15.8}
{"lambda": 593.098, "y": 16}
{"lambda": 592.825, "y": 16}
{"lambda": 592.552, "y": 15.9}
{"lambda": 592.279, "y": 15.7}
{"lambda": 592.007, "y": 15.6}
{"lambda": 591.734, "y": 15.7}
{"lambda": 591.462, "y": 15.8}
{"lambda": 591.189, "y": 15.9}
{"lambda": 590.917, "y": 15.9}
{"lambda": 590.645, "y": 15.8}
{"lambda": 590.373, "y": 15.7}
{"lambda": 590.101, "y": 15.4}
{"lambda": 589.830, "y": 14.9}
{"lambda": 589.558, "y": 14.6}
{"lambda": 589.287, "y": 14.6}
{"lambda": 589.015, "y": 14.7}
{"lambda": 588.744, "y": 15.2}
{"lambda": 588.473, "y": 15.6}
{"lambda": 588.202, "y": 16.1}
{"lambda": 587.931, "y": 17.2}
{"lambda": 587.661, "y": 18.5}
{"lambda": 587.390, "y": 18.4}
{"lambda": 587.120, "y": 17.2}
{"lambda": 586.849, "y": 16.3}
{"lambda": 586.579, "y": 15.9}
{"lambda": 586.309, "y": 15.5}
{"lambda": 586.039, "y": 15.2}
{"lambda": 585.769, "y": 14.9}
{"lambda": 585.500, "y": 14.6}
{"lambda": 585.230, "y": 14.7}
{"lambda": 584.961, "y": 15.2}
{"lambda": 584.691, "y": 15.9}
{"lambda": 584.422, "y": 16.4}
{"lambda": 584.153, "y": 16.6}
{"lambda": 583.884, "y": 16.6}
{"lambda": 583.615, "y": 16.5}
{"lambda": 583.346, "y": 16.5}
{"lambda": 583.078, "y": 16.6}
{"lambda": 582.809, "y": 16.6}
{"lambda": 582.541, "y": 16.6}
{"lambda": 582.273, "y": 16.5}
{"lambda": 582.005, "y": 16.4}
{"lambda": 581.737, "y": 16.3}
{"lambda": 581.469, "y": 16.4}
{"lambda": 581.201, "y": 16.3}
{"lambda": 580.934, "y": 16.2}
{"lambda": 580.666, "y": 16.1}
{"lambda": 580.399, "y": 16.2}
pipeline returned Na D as 0.15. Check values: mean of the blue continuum 16.6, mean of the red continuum 15.9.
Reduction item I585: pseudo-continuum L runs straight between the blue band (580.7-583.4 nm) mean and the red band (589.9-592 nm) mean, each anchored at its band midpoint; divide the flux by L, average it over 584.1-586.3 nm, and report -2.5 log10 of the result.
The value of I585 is 0.05 mag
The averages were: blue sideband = 16.4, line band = 15.4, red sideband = 15.7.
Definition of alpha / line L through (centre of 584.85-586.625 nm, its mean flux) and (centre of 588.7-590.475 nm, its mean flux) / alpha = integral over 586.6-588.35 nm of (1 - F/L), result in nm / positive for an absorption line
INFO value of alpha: -0.25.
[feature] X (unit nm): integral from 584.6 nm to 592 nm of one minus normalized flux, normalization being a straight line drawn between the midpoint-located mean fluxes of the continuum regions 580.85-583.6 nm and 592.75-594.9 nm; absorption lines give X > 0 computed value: 0.18 nm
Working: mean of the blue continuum 16.4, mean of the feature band 15.8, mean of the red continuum 15.9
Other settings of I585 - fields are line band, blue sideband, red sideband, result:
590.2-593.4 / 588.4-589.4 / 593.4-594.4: -0.02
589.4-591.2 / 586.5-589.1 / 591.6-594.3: 0.05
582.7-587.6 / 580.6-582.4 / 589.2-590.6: -0.02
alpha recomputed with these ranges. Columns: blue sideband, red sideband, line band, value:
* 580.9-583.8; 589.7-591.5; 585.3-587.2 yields 0.06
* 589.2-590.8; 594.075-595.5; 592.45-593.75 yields -0.03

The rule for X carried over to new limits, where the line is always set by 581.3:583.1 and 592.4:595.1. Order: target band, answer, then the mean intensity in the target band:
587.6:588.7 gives -0.031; 16.6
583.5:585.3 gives 0.036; 16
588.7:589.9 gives 0.099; 14.8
